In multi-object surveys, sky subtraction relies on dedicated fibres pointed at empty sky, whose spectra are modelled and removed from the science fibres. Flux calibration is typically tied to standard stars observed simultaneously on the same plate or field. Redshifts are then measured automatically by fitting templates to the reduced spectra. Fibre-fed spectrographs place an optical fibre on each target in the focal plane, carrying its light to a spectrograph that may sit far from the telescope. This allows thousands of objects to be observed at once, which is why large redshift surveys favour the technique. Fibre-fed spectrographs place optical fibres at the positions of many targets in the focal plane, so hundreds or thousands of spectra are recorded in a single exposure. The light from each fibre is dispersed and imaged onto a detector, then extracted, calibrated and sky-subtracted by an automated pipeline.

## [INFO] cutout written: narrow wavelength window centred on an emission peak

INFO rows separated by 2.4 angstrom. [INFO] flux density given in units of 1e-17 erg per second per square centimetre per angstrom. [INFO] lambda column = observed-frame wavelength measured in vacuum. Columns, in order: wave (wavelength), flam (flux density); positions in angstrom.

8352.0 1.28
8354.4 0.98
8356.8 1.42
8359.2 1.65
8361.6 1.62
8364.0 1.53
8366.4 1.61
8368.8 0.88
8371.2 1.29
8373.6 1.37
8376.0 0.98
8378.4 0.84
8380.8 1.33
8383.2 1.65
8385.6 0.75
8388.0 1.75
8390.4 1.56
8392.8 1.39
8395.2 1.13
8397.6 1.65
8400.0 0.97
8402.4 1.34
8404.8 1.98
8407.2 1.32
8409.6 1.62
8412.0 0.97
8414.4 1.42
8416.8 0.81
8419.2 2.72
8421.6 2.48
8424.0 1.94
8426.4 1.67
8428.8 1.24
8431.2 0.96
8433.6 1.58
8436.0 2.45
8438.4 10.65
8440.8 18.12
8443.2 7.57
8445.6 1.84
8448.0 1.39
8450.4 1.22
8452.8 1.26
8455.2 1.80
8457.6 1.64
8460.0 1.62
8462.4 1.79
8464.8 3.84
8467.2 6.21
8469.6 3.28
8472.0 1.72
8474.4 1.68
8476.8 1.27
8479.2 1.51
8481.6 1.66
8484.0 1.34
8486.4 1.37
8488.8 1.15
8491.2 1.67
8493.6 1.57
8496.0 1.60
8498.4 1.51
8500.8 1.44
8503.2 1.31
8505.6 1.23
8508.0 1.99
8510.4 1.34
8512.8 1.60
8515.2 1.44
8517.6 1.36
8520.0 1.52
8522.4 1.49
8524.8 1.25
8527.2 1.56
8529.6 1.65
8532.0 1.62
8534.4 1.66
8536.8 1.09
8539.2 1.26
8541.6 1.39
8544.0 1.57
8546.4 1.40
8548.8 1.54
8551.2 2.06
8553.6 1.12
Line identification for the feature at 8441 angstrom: Halpha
